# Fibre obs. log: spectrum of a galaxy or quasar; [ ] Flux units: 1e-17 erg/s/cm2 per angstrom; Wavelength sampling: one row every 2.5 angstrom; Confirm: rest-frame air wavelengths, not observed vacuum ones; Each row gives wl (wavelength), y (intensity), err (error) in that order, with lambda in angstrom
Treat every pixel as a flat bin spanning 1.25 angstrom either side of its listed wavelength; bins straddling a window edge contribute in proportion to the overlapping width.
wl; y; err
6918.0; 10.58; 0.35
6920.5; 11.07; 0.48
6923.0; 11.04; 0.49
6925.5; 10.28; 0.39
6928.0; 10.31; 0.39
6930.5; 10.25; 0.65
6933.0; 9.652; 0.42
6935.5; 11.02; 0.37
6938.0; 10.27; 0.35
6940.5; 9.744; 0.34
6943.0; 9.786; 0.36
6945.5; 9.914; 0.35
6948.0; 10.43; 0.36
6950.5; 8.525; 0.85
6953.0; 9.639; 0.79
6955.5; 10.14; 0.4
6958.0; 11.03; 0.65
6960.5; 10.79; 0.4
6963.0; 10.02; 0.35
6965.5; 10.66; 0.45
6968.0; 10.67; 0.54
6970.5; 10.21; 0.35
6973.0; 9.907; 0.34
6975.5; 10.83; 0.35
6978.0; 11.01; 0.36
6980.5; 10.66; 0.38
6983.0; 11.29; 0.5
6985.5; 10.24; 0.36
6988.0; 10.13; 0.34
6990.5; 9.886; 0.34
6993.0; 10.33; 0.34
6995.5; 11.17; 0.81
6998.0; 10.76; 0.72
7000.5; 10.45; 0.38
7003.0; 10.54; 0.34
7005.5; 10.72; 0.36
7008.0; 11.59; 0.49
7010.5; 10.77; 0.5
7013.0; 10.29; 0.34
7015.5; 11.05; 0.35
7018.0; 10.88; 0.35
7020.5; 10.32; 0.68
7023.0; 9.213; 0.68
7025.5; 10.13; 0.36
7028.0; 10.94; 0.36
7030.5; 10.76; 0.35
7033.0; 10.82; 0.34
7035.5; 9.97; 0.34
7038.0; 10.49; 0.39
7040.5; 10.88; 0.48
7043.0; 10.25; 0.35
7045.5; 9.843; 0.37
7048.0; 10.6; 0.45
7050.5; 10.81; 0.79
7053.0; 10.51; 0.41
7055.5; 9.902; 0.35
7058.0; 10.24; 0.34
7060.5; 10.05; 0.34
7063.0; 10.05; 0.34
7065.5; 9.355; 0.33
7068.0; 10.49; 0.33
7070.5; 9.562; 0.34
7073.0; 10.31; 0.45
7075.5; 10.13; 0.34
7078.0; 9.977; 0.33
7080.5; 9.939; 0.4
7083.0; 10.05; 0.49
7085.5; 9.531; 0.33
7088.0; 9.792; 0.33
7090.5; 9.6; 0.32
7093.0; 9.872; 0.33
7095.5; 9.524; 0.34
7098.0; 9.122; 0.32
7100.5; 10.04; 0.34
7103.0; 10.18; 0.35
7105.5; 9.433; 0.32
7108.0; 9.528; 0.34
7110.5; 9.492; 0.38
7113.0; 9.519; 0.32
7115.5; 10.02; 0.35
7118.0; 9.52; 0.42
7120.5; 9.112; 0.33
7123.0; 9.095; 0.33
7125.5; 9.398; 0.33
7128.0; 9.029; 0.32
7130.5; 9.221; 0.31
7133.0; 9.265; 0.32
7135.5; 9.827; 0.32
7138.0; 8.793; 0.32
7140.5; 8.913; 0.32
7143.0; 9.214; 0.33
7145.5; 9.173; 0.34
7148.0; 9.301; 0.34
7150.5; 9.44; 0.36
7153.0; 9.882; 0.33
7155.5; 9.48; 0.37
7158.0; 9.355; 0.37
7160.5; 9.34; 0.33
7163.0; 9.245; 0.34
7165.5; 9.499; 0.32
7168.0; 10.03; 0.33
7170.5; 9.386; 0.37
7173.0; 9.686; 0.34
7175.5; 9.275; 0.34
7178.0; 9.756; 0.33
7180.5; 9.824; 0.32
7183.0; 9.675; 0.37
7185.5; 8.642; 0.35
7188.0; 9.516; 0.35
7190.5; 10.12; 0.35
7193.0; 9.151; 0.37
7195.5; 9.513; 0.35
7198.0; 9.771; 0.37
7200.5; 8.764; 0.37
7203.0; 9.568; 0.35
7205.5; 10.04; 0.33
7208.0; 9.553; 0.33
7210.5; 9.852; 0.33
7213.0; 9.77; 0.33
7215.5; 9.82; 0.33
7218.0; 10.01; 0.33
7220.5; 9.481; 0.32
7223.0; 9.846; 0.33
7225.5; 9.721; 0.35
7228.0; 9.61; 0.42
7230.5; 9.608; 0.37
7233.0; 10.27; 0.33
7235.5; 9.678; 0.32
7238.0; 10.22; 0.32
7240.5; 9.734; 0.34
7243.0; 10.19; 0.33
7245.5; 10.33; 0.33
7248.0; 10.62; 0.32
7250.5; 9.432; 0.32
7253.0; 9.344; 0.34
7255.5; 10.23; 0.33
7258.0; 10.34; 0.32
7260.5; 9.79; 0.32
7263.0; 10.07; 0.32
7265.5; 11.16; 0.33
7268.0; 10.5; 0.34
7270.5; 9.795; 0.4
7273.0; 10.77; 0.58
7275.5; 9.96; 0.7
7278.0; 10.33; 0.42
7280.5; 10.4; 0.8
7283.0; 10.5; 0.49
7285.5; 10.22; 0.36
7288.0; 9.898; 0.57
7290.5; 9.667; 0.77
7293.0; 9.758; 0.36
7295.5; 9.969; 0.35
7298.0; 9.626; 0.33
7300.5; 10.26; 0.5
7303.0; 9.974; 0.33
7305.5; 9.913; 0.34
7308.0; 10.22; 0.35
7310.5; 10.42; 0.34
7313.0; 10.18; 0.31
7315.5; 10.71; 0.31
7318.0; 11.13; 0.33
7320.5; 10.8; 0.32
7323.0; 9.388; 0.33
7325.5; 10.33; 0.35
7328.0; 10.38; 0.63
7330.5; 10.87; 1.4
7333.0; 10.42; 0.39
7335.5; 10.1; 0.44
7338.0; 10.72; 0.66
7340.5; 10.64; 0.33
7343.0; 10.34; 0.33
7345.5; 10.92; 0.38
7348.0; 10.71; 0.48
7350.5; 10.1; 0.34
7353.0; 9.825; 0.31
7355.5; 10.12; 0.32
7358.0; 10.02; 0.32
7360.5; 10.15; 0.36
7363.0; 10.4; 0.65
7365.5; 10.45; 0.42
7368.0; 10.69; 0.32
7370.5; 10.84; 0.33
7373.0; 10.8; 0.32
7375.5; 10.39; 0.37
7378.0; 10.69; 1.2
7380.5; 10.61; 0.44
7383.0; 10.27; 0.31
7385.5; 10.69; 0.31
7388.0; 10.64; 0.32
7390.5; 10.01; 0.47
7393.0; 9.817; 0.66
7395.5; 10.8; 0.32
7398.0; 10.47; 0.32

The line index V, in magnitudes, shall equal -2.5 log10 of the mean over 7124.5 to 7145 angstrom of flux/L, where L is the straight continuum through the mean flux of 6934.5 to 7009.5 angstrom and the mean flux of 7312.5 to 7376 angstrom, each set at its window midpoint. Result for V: 0.135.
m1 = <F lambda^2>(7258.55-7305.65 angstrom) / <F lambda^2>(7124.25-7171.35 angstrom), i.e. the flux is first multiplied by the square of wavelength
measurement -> 1.1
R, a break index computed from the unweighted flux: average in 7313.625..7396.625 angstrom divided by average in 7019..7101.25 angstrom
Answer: 1.03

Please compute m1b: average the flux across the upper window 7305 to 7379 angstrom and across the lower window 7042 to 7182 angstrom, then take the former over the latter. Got 1.1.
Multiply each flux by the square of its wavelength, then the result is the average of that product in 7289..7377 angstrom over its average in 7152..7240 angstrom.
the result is 1.11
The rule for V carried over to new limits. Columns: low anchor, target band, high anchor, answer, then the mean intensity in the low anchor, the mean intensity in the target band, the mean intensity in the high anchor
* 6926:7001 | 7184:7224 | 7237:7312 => 0.064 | 10.3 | 9.59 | 10.1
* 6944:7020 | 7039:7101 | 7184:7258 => 0.021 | 10.5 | 10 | 9.75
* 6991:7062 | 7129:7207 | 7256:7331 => 0.101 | 10.5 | 9.44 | 10.2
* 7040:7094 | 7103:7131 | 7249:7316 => 0.072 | 10.1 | 9.44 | 10.1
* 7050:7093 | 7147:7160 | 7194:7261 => 0.047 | 10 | 9.49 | 9.82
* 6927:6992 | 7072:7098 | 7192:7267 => 0.027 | 10.3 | 9.83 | 9.85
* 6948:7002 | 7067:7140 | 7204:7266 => 0.060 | 10.4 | 9.62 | 9.93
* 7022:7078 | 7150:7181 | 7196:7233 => 0.034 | 10.2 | 9.55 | 9.69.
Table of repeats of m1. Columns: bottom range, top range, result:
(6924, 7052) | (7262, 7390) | 1.09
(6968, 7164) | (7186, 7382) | 1.08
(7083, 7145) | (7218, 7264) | 1.09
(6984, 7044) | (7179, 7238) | 0.97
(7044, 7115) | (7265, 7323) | 1.10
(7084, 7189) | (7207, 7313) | 1.10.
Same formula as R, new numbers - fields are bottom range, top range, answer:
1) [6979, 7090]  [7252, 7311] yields 0.98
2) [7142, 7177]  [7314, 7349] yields 1.11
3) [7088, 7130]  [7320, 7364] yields 1.08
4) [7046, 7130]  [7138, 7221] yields 0.97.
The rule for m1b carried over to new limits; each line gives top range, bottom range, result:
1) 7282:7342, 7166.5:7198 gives 1.07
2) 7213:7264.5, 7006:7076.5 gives 0.96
